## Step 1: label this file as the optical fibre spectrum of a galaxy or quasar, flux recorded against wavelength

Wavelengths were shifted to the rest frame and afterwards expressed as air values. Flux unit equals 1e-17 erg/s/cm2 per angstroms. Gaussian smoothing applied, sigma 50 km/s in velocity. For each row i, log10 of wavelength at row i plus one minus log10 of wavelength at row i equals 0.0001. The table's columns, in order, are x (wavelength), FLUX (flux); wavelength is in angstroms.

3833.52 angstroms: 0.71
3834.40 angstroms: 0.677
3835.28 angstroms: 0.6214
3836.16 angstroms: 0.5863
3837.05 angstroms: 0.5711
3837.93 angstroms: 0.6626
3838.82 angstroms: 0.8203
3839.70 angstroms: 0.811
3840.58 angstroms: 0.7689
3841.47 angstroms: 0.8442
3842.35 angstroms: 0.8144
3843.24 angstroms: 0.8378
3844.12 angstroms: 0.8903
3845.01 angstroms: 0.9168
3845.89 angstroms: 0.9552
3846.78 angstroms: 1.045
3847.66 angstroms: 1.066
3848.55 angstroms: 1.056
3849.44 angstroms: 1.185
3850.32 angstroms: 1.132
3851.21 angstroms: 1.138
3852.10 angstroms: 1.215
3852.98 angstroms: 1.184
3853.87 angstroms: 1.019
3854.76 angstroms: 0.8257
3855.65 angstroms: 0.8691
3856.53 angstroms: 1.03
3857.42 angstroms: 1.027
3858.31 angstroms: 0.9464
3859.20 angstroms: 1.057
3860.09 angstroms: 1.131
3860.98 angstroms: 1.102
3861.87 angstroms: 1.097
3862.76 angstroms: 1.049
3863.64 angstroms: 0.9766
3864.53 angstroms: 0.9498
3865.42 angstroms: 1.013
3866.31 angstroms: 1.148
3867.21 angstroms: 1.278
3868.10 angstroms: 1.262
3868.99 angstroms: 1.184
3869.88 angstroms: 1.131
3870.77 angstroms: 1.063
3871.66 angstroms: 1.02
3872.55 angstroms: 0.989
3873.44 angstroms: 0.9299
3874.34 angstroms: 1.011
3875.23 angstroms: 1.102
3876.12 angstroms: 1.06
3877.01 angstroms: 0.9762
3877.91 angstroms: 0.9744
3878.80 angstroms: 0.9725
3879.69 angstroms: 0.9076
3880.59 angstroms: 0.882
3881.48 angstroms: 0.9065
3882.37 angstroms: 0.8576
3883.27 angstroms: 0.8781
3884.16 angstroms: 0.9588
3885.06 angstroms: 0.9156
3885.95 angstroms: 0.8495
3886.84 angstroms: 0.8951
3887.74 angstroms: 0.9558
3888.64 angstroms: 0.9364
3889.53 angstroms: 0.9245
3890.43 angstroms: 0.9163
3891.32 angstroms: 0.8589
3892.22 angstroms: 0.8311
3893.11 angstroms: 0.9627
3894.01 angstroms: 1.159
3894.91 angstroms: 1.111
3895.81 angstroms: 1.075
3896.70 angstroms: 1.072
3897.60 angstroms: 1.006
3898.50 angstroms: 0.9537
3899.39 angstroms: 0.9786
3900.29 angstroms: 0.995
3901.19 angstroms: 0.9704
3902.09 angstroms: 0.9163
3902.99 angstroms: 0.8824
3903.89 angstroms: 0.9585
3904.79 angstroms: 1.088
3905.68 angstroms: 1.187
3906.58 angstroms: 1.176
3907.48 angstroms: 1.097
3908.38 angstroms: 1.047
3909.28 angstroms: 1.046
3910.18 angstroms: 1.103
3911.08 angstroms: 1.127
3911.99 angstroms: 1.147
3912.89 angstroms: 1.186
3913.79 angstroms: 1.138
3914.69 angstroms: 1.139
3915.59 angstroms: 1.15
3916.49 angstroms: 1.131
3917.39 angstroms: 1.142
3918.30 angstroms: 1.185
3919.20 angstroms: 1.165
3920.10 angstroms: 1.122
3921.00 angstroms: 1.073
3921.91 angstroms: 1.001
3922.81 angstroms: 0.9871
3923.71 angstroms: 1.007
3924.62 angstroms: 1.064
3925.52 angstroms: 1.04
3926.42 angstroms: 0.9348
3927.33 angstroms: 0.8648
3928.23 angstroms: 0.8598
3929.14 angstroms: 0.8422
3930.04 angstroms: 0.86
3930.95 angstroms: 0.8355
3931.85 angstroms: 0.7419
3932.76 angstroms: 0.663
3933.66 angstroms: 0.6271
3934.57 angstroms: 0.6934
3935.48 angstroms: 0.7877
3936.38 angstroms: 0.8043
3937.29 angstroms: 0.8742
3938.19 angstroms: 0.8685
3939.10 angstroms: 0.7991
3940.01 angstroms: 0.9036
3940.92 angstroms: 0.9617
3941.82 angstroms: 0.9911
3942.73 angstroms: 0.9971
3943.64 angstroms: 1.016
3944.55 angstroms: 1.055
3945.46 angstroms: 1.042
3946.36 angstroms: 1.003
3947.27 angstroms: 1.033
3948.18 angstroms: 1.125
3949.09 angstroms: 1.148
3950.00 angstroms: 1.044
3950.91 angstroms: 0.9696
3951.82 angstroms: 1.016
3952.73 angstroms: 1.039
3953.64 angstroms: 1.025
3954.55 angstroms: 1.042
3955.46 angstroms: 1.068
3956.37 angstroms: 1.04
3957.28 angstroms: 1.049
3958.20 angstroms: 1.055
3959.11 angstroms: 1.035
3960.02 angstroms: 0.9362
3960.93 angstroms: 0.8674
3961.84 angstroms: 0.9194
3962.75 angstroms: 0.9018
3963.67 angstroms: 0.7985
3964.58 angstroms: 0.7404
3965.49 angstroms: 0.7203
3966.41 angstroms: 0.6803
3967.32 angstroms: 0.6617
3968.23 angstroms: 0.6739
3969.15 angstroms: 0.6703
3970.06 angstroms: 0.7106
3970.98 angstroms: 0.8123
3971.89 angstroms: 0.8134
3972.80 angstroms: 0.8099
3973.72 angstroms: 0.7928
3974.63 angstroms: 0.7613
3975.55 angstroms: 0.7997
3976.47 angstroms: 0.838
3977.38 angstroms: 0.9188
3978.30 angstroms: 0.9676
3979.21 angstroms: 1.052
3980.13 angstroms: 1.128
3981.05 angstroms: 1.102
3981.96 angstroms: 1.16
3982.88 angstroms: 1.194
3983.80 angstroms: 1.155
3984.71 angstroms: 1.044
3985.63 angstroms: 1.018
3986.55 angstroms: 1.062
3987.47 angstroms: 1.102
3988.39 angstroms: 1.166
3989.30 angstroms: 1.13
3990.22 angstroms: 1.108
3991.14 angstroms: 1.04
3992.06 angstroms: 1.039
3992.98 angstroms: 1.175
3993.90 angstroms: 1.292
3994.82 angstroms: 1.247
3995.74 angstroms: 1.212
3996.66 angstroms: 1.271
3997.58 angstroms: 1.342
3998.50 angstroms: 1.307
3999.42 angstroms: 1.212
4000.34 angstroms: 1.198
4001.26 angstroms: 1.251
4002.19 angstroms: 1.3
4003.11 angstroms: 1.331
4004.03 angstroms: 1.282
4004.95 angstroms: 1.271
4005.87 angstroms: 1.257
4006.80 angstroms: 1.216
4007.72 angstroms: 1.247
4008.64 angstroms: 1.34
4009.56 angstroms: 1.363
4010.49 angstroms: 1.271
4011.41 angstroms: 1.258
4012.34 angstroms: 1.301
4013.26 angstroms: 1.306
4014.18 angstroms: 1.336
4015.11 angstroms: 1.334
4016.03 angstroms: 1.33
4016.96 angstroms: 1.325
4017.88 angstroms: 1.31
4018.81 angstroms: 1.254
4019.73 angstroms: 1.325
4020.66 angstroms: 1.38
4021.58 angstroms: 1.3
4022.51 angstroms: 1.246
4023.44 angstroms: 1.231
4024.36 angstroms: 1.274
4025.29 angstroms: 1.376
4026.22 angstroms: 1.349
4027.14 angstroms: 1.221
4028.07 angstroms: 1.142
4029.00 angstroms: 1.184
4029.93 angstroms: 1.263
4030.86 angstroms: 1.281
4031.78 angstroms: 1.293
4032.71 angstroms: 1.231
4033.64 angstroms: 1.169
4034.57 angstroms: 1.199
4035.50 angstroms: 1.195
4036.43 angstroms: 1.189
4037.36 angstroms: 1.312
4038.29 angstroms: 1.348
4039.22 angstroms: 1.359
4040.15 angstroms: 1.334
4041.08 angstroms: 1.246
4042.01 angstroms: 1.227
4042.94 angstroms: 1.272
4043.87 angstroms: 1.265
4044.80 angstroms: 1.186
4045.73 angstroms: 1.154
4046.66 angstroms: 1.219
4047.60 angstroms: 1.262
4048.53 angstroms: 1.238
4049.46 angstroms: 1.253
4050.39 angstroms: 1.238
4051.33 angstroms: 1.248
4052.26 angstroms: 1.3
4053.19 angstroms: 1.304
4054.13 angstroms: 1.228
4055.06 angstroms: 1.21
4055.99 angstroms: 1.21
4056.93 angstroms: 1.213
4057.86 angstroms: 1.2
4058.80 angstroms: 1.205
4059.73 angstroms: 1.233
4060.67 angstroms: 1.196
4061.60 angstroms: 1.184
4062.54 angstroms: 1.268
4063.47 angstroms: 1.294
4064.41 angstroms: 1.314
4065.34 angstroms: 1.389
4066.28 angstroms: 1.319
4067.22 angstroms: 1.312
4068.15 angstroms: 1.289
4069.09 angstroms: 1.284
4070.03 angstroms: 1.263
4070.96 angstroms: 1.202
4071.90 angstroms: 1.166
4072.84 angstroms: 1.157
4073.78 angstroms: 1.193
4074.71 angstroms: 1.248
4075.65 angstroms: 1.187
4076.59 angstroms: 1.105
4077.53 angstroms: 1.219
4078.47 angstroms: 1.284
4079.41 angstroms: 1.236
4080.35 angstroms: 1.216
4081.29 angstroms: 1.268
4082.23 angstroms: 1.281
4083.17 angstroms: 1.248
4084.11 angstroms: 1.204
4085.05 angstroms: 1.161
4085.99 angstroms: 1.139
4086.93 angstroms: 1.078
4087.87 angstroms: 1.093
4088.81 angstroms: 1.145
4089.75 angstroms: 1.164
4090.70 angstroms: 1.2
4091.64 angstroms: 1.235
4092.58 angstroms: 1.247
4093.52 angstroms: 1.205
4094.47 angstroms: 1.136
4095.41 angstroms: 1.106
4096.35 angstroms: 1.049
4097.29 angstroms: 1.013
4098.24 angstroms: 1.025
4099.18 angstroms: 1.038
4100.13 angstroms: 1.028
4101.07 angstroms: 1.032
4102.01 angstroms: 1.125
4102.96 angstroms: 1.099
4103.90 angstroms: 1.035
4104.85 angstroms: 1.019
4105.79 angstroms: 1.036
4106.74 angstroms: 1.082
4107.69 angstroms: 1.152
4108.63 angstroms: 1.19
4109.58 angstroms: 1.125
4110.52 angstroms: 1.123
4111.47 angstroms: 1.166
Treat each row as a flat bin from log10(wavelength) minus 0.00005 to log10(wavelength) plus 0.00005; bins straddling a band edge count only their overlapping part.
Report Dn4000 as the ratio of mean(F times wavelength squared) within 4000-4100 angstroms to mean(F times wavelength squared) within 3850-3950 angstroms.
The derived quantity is 1.33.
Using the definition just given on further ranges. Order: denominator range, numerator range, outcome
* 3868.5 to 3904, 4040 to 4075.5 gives 1.39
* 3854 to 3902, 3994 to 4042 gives 1.37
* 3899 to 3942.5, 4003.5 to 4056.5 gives 1.36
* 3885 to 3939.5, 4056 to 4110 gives 1.31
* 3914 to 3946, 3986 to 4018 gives 1.36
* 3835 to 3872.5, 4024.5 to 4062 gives 1.39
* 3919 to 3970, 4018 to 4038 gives 1.43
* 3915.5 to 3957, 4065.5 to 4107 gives 1.29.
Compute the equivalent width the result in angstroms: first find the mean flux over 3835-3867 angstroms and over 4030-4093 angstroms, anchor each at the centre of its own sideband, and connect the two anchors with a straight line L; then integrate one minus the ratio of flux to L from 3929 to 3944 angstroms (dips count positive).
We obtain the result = 3.3 angstroms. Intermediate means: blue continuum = 0.959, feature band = 0.838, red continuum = 1.23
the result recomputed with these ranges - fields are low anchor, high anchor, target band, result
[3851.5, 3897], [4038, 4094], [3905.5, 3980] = 9.3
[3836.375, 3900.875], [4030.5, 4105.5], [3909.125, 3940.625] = 2.3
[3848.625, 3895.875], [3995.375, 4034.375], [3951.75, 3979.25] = 7.2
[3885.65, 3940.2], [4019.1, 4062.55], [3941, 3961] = 0.6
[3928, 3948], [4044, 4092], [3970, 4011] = -3.9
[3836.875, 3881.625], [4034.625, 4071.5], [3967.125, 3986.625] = 4.0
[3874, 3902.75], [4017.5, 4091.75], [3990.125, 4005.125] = -1.1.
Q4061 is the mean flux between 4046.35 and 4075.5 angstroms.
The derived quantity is 1.25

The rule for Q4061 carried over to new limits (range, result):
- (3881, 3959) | 0.988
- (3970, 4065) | 1.2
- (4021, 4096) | 1.23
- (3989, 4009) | 1.23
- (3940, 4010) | 1.04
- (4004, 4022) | 1.3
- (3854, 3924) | 1.03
